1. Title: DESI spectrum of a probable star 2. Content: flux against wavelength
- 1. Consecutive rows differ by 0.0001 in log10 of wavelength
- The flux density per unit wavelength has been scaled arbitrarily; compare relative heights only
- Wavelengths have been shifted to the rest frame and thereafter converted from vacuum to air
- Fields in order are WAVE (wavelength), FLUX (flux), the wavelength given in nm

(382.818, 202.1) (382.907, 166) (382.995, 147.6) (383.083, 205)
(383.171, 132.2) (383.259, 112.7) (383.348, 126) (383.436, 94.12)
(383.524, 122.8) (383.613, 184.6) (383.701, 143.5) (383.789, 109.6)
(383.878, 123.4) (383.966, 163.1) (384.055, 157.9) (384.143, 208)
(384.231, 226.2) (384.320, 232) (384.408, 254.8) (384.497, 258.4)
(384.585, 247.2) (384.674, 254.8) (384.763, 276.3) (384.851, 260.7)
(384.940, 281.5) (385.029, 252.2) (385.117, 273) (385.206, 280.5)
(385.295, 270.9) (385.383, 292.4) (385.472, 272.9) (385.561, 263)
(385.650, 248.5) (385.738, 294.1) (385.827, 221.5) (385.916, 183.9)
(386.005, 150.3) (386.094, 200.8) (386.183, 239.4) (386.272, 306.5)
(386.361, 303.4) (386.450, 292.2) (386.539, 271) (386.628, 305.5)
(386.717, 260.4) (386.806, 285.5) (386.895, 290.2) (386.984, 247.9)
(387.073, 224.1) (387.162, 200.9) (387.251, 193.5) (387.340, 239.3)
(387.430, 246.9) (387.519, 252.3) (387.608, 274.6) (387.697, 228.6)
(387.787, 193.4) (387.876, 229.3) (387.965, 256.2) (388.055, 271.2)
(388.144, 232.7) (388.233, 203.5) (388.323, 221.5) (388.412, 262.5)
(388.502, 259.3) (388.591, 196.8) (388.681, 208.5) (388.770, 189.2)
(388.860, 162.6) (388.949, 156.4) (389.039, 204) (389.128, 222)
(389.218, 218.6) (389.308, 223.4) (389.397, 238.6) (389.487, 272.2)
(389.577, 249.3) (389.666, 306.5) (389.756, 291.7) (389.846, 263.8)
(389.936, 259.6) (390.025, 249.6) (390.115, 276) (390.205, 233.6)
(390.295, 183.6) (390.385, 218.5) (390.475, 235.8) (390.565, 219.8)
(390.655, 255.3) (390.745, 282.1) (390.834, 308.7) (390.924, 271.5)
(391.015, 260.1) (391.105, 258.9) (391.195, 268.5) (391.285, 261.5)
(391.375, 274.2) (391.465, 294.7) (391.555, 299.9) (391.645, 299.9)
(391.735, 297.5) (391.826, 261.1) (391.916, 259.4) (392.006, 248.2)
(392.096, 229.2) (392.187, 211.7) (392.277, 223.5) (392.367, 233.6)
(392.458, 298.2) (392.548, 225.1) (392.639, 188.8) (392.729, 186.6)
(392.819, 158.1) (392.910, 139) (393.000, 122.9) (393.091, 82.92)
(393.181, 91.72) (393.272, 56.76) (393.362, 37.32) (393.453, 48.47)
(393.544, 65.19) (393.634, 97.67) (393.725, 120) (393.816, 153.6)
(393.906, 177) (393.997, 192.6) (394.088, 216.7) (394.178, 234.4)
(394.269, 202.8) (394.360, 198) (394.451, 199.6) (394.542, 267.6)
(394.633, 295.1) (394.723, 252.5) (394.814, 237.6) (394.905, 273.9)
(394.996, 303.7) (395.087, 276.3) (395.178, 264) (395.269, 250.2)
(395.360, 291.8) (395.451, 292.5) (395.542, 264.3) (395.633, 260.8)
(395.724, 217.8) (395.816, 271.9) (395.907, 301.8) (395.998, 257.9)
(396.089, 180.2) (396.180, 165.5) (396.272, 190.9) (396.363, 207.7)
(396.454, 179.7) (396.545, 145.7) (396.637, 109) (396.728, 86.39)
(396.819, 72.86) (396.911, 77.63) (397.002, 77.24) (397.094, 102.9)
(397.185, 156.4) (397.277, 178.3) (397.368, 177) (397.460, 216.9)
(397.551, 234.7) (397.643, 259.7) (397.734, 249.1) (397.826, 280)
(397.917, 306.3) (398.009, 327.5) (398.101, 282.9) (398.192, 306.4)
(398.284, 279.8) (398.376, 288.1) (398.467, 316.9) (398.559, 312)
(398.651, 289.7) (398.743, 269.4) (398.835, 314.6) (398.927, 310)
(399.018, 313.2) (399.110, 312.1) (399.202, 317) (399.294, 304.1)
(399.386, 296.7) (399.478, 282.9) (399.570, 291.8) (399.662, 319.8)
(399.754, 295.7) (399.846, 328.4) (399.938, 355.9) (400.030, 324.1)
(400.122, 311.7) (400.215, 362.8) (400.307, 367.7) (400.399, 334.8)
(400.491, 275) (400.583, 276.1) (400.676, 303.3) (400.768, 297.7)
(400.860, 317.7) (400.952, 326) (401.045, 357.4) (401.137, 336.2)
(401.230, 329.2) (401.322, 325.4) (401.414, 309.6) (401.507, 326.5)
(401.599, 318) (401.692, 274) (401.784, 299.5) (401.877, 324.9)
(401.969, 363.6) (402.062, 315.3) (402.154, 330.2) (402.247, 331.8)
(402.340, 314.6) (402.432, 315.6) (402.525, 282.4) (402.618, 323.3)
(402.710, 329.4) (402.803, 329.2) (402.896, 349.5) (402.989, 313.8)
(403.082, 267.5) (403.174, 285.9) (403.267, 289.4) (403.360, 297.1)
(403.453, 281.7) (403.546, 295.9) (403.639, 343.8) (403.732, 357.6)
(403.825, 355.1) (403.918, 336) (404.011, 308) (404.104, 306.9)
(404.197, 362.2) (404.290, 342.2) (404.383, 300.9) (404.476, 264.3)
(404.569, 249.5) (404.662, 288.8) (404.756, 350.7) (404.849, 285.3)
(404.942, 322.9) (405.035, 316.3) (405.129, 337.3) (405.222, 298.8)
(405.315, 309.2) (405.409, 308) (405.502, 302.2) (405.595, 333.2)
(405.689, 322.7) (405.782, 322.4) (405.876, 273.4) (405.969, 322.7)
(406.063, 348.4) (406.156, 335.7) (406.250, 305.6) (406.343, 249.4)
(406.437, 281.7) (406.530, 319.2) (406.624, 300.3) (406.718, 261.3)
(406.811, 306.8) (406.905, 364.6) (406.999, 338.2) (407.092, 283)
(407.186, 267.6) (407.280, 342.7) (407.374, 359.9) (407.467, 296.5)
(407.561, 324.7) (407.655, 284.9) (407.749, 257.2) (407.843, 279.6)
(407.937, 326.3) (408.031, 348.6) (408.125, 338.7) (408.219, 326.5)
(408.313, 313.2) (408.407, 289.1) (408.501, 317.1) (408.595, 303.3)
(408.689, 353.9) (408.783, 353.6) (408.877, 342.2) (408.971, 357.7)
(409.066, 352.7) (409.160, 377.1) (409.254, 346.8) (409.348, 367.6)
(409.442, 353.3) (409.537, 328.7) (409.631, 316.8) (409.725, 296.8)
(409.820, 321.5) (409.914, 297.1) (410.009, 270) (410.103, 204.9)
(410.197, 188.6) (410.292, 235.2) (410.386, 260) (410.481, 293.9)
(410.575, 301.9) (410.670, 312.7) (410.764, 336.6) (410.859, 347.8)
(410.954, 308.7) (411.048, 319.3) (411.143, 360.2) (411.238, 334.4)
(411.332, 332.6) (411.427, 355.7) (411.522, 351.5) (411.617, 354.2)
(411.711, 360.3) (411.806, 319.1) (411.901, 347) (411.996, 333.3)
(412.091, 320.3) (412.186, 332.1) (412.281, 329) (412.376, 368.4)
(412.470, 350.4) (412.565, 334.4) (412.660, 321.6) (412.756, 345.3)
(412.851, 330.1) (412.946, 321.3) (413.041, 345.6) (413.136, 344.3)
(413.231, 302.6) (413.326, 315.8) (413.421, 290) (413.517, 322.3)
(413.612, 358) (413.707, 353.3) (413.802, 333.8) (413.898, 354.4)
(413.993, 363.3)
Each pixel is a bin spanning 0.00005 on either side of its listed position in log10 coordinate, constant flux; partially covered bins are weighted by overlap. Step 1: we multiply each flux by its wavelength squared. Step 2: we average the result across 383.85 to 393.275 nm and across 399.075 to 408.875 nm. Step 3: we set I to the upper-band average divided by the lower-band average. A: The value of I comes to 1.4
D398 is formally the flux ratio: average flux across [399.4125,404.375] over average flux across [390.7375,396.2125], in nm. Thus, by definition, 1.45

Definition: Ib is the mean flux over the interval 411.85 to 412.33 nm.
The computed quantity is 332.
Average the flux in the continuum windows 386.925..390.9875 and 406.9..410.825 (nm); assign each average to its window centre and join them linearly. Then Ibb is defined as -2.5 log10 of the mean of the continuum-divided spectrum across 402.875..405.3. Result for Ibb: -0.062 mag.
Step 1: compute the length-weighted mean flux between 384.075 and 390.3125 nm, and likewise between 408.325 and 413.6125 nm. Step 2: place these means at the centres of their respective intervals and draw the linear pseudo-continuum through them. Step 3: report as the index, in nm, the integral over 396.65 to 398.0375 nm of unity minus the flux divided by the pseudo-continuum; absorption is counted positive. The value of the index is 0.47 nm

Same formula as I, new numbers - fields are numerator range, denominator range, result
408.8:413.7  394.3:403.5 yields 1.26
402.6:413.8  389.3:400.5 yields 1.43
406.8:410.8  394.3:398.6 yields 1.45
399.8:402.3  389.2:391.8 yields 1.30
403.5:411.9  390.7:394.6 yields 1.66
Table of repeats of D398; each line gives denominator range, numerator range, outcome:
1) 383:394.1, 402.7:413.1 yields 1.44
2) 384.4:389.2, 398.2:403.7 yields 1.28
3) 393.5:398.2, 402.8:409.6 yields 1.50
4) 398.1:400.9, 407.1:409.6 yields 1.06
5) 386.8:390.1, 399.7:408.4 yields 1.34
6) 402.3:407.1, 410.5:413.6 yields 1.07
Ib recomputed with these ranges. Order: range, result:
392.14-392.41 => 223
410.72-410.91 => 340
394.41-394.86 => 251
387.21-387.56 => 233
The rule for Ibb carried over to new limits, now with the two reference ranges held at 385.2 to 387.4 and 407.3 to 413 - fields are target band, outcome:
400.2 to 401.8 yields -0.08 mag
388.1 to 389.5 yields 0.20 mag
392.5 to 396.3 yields 0.36 mag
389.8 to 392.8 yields 0.06 mag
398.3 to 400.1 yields -0.06 mag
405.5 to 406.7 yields 0.01 mag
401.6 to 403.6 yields -0.04 mag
